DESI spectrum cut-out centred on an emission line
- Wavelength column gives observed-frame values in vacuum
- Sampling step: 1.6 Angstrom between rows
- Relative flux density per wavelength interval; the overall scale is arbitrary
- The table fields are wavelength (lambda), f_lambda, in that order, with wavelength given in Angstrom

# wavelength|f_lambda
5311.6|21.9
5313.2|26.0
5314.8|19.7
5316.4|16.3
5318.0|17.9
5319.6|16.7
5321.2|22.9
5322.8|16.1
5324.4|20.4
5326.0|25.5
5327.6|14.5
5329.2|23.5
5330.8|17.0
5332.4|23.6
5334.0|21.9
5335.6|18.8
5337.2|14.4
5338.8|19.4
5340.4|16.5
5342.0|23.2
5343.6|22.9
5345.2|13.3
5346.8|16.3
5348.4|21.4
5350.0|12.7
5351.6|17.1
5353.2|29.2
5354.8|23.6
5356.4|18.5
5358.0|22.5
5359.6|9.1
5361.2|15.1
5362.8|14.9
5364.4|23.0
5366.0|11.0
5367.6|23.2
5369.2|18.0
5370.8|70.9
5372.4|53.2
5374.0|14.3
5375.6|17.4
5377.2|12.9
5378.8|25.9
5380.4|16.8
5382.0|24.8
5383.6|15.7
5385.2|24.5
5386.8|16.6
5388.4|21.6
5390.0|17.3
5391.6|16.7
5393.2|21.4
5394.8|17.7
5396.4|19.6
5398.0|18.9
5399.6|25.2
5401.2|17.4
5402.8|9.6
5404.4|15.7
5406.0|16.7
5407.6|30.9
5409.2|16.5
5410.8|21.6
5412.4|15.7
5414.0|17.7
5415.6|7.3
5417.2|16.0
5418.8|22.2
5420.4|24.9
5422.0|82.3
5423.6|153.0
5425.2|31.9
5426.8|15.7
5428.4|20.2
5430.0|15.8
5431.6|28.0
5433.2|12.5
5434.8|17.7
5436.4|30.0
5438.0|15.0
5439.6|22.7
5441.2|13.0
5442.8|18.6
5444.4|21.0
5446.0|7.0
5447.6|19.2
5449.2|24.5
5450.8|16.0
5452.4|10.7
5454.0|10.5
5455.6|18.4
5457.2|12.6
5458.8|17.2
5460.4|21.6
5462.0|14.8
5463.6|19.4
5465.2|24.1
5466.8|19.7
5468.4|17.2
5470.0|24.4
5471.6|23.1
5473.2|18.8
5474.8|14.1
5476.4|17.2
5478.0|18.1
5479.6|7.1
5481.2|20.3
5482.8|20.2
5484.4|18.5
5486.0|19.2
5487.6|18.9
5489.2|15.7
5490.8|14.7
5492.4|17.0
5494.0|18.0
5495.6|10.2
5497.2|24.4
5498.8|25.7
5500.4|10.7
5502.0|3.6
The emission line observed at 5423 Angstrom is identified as [O III]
